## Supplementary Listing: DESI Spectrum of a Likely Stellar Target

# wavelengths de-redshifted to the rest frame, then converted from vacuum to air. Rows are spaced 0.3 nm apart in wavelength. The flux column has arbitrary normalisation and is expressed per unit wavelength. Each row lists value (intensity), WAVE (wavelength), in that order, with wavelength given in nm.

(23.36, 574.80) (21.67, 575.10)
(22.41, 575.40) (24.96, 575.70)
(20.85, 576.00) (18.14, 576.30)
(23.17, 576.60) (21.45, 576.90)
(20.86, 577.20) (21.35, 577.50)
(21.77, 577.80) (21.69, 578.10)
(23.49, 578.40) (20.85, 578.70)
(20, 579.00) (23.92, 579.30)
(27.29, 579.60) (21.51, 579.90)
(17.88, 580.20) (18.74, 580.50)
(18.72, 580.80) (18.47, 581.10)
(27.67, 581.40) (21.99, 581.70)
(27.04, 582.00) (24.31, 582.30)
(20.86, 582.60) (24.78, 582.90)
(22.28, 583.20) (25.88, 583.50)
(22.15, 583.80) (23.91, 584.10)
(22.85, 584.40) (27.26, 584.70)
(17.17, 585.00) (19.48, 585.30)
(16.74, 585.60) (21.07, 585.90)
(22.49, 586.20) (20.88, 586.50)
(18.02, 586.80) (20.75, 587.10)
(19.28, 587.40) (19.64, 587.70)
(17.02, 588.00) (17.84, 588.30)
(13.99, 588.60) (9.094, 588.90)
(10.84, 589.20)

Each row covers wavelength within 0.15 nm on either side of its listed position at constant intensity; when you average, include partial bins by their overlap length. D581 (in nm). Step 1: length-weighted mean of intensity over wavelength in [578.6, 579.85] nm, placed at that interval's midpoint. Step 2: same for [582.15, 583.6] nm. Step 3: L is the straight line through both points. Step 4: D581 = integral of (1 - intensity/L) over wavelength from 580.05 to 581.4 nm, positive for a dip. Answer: 0.22 nm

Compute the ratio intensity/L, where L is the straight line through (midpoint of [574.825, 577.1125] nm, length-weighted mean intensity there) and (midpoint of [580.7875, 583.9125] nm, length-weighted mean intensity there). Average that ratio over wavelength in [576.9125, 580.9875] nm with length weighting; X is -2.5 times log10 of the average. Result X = 0.06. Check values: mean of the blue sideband 21.9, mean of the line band 21.4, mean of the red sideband 23.3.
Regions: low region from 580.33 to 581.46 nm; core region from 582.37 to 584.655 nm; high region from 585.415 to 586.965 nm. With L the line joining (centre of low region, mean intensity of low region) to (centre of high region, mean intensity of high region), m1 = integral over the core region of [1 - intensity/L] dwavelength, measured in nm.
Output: -0.39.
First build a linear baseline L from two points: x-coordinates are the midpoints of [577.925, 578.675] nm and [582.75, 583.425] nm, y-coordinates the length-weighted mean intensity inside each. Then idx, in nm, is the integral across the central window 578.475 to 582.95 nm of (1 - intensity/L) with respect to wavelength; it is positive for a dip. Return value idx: 0.16 nm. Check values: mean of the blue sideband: 22.3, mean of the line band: 22.2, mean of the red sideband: 23.8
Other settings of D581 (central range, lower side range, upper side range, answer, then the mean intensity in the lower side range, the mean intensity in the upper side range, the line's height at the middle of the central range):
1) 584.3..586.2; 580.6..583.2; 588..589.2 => -0.26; 22.9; 13.7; 18.3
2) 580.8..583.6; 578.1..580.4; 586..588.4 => -0.30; 22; 19.6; 21.1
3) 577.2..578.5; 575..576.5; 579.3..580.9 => -0.03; 21.7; 21.2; 21.4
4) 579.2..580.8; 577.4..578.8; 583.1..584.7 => 0.07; 21.9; 23.8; 22.5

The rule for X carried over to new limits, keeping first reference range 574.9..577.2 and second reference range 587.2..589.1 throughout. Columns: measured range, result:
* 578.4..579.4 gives -0.07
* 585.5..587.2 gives -0.18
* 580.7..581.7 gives -0.13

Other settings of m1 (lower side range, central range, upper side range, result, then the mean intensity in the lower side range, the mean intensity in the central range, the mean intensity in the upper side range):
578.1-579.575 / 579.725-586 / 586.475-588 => -0.30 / 22.5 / 22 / 19.4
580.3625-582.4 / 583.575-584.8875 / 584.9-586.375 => -0.23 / 22.4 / 24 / 19.5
